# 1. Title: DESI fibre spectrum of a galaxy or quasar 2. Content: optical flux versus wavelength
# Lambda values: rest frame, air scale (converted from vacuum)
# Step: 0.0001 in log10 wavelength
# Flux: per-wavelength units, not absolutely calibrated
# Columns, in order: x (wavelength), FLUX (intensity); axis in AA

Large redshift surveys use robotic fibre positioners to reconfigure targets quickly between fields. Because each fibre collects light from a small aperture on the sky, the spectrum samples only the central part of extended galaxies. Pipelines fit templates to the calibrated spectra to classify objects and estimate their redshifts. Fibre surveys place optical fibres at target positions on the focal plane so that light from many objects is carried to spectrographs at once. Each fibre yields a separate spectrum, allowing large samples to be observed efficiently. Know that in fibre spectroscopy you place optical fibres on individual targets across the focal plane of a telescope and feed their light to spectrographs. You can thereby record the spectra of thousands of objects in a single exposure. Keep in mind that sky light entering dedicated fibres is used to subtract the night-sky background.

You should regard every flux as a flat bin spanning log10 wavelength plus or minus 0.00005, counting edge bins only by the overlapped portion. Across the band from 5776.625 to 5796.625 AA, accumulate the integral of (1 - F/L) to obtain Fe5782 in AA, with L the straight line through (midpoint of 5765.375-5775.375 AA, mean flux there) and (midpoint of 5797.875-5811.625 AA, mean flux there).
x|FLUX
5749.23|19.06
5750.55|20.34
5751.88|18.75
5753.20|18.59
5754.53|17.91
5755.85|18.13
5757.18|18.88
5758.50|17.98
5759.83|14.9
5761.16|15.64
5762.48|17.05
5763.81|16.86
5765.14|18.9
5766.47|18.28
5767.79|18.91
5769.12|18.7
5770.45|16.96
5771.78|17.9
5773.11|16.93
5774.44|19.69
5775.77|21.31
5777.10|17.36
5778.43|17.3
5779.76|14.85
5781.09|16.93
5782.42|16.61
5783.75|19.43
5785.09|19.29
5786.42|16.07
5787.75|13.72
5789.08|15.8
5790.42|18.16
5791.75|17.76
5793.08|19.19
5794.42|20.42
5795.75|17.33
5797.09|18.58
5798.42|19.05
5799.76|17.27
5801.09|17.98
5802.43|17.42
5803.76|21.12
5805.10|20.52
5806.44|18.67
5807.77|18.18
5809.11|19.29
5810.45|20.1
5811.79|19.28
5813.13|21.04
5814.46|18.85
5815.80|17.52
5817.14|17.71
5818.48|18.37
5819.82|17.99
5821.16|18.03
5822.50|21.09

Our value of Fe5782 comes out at 1.4 AA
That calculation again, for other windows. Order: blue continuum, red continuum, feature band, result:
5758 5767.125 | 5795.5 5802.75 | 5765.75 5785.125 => -0.7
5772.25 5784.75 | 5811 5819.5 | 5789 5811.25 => -0.4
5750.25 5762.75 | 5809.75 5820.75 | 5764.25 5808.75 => 0.6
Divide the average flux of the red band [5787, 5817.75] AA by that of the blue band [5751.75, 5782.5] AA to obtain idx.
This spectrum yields 1.0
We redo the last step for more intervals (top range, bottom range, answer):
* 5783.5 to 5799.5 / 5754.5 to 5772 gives 1.01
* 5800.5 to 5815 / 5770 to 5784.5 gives 1.09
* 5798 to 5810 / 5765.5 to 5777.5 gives 1.02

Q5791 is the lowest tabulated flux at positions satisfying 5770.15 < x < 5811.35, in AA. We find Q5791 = 13.72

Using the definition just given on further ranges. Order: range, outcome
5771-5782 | 14.85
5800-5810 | 17.42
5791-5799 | 17.33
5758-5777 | 14.9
